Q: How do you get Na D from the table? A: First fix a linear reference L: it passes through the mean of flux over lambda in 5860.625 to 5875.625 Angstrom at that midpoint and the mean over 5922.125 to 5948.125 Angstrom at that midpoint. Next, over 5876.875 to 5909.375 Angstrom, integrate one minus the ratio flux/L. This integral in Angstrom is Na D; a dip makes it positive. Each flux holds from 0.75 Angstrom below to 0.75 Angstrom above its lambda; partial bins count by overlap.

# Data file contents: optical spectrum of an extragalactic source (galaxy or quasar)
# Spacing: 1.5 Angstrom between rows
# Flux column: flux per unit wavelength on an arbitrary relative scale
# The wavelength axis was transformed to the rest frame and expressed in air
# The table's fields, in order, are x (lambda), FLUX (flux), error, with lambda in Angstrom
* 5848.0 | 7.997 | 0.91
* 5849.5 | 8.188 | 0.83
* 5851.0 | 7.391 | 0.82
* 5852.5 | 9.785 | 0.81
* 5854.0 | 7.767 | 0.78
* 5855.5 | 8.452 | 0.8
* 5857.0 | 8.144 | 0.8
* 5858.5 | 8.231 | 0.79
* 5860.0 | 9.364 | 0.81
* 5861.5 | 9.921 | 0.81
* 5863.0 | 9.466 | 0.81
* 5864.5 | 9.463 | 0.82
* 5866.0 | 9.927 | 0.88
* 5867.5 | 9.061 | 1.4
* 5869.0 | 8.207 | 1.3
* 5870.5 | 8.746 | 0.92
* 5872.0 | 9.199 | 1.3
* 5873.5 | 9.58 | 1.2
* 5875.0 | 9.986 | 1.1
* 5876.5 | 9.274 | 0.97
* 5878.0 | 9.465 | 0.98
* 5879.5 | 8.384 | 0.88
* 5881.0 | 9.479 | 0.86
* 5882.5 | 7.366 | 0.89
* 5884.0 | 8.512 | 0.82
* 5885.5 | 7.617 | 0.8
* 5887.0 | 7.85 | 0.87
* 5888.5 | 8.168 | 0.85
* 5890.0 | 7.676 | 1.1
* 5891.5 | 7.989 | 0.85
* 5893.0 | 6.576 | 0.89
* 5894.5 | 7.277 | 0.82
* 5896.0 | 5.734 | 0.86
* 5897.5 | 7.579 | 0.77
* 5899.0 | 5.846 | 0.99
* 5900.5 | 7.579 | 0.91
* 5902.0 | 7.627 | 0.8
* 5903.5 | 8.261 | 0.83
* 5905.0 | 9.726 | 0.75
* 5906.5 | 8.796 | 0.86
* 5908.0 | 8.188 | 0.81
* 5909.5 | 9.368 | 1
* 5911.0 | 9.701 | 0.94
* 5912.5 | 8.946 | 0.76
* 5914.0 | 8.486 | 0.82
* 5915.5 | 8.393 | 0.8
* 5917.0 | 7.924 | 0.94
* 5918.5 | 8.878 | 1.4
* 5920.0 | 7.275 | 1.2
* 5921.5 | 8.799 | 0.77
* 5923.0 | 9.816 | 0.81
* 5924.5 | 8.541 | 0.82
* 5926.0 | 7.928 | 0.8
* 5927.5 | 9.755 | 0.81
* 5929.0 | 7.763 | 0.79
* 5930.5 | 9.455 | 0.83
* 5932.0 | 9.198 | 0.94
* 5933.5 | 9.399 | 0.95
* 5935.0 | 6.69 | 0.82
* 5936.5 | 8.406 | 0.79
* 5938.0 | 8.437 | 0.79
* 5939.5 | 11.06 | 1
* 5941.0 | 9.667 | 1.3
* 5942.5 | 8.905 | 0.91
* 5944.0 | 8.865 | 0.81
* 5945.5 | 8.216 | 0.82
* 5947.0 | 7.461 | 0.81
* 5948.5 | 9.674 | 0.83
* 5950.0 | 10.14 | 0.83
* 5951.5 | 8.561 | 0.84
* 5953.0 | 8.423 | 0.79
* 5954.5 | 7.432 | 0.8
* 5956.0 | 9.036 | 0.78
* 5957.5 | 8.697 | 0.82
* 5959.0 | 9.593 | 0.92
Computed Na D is 4.3 Angstrom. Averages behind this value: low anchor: 9.35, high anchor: 8.81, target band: 7.93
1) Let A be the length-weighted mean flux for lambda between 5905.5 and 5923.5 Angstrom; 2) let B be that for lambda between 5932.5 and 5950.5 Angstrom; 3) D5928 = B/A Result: 1.0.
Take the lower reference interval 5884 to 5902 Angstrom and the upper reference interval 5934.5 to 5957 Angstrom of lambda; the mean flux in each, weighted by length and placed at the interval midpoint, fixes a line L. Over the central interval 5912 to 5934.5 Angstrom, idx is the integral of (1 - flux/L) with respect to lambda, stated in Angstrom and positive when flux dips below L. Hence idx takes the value -1.47 Angstrom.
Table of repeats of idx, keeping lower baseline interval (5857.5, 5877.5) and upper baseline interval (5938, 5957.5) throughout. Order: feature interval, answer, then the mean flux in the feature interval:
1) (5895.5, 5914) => 1.91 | 8.16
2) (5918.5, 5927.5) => 0.41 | 8.61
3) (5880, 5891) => 1.29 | 8.1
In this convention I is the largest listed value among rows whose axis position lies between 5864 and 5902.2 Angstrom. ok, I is 9.986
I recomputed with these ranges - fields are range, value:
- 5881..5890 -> 9.479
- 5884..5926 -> 9.816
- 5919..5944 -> 11.06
